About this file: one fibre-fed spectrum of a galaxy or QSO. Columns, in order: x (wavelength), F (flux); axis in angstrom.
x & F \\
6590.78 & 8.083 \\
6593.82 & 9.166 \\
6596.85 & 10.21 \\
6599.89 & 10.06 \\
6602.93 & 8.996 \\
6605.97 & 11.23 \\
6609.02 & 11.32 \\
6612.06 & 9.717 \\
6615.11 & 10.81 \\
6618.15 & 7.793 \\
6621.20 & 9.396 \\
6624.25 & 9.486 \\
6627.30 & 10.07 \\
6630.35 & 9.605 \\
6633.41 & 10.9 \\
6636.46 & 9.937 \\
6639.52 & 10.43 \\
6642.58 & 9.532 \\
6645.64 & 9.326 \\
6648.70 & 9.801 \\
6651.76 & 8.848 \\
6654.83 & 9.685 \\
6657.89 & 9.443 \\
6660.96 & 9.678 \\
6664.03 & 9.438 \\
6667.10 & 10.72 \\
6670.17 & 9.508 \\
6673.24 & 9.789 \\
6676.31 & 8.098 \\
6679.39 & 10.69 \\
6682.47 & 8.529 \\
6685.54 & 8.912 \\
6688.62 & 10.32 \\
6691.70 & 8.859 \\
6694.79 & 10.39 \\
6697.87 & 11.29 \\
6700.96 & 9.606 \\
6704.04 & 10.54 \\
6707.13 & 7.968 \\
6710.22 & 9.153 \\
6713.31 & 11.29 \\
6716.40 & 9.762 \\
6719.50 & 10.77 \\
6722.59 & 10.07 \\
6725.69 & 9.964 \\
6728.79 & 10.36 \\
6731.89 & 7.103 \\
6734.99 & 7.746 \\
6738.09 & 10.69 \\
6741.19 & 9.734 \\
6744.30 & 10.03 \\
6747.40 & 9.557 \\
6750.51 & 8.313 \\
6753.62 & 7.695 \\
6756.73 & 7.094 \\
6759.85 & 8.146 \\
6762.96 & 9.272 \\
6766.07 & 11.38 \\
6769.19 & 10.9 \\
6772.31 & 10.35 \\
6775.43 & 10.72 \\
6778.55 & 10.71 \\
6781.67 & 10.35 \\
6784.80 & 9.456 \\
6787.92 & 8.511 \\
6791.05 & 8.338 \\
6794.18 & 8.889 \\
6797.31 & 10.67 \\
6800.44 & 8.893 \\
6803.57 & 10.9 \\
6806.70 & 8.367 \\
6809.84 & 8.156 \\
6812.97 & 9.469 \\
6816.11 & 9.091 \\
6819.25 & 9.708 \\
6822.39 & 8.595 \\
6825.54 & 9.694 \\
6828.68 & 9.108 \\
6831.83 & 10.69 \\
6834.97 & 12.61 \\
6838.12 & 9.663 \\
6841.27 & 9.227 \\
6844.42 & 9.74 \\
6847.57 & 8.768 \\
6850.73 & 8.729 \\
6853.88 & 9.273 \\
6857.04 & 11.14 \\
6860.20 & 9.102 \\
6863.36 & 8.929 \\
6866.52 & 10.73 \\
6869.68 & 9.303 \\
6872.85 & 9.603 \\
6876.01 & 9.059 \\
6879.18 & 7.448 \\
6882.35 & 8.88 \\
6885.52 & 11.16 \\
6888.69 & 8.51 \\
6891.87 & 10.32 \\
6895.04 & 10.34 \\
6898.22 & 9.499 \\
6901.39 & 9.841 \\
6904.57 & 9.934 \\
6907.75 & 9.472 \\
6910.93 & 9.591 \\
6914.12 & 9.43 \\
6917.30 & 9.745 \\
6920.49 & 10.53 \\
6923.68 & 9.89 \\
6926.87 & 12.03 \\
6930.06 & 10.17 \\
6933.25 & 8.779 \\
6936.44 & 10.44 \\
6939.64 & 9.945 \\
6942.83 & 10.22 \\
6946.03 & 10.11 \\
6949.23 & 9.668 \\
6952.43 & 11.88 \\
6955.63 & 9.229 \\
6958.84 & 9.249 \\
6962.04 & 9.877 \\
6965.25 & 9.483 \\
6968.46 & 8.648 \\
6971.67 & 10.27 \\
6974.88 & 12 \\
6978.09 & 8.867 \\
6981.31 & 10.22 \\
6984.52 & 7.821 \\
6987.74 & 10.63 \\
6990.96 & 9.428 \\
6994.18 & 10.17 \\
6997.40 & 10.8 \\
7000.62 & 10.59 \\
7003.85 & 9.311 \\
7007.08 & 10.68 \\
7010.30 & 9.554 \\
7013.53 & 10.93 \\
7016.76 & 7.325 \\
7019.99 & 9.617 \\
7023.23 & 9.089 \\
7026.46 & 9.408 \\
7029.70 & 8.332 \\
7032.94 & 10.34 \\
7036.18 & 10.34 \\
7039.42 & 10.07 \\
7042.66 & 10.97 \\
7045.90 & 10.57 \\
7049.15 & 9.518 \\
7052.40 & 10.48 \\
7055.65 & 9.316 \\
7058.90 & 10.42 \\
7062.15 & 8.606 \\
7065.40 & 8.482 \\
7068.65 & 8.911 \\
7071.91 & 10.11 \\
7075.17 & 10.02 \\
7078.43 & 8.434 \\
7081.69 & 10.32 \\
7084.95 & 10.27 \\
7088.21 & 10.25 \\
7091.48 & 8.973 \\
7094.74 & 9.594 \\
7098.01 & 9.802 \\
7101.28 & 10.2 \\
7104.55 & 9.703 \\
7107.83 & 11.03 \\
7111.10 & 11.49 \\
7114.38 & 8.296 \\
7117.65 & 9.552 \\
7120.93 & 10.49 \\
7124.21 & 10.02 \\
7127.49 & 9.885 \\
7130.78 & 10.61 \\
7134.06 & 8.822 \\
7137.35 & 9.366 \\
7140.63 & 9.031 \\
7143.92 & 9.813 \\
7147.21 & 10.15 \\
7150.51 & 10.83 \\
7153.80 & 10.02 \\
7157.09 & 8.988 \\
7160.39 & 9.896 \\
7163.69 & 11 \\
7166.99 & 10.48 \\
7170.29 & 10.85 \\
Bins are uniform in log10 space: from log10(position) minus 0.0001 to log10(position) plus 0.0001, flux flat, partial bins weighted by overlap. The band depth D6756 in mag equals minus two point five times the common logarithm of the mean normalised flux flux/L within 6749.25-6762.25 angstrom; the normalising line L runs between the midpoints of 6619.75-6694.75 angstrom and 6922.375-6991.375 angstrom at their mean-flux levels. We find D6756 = 0.23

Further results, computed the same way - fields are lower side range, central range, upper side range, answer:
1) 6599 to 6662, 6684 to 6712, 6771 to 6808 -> 0.01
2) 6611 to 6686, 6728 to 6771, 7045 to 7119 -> 0.06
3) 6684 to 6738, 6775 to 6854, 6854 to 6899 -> 0.01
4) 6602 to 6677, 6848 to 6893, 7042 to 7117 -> 0.04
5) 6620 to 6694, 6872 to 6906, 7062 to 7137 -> 0.02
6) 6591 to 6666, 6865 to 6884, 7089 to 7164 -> 0.07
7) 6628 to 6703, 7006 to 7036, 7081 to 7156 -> 0.04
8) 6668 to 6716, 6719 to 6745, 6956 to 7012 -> 0.02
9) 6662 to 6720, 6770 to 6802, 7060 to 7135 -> 0.00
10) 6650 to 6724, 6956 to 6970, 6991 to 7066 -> 0.05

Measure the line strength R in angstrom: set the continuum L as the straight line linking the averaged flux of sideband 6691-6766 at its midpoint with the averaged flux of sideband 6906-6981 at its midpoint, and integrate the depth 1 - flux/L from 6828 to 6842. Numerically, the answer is -1.0 angstrom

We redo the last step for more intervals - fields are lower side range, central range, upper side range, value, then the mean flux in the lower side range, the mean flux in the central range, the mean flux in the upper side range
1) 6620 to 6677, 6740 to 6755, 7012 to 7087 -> 1.0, 9.69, 9.06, 9.65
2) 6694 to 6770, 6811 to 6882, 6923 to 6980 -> 2.1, 9.53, 9.51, 10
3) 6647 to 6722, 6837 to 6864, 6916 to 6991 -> 1.3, 9.72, 9.41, 9.97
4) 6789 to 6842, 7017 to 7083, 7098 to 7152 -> 1.5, 9.53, 9.61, 9.95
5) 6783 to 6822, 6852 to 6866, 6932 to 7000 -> -0.3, 9.19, 9.68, 9.91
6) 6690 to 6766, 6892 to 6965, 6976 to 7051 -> -2.4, 9.43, 9.99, 9.78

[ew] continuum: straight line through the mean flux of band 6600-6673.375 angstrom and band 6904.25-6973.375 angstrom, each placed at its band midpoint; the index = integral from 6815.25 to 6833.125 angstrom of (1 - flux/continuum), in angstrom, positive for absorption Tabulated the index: 0.75 angstrom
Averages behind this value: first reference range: 9.82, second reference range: 9.94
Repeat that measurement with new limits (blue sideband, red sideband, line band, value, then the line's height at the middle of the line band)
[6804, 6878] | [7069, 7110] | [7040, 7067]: 0.1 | 9.83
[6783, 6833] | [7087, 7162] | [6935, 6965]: -1.6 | 9.54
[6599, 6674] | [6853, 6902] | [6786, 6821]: 1.7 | 9.65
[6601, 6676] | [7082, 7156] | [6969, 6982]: -0.4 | 9.88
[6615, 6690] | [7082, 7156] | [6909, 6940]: -0.8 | 9.79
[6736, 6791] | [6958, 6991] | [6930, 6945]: -0.3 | 9.67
